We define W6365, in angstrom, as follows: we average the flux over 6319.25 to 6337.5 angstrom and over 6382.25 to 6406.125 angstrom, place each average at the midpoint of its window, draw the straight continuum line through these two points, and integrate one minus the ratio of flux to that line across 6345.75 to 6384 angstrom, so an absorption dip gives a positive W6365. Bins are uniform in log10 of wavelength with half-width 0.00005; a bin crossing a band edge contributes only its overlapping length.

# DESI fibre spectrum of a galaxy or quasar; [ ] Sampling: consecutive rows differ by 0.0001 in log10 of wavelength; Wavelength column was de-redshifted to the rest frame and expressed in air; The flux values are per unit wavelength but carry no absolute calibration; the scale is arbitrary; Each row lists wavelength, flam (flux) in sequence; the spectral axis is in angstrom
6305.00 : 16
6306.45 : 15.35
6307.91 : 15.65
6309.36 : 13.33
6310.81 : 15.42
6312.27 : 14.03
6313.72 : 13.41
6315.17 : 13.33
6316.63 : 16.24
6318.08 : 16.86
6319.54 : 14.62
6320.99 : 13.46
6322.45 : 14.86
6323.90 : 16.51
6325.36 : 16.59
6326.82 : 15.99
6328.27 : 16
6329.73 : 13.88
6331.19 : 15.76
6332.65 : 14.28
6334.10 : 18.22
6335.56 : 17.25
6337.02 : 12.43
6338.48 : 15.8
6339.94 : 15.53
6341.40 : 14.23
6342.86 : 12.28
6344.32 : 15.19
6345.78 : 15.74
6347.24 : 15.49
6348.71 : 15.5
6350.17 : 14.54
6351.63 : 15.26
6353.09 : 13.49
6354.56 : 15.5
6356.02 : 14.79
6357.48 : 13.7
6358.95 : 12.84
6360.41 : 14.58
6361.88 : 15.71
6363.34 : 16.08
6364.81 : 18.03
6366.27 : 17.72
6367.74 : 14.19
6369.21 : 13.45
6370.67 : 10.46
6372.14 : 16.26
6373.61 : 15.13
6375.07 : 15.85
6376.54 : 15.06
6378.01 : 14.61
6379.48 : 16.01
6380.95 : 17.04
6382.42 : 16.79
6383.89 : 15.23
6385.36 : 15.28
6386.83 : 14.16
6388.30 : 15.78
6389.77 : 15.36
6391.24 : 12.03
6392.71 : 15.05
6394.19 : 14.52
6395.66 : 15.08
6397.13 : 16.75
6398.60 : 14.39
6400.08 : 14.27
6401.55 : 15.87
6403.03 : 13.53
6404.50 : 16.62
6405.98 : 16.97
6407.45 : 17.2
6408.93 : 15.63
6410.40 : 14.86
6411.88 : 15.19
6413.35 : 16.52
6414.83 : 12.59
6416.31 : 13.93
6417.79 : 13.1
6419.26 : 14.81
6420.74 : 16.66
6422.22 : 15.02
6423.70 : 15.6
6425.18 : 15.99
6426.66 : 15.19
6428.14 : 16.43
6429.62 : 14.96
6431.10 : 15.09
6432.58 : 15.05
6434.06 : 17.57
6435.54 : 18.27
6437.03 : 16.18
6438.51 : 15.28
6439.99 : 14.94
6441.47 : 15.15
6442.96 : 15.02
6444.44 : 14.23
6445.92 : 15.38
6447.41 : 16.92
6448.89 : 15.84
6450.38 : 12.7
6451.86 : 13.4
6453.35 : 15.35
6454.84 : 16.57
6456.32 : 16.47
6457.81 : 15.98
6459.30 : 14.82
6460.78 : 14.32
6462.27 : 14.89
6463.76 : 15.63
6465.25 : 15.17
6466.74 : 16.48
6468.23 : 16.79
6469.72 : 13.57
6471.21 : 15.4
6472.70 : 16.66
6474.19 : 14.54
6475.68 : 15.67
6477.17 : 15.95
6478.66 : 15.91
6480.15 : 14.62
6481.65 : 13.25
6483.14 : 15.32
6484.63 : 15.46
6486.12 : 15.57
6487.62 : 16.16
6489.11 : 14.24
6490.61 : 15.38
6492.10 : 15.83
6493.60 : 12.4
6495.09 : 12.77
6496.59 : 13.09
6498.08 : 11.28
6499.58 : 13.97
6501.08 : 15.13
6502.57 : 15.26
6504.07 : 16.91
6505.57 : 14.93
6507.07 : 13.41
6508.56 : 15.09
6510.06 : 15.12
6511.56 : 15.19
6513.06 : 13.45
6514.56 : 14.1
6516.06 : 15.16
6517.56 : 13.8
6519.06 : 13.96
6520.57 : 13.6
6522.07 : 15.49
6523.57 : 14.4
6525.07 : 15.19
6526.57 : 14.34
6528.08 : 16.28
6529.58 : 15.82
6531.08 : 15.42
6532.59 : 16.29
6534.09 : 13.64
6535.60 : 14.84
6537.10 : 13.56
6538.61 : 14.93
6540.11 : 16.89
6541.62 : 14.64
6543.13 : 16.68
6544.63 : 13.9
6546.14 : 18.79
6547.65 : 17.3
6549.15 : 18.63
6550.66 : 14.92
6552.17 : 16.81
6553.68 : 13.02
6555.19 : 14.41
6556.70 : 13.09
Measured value 0.24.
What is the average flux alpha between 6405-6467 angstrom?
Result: 15.4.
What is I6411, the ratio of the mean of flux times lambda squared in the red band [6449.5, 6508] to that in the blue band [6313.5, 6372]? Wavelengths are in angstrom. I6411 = 1.04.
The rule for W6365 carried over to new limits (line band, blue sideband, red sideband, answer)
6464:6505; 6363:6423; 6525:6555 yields 1.3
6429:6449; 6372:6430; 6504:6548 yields -0.7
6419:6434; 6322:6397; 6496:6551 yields -0.5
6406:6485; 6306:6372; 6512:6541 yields -2.6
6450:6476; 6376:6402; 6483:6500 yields -1.4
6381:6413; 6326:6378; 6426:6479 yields -0.2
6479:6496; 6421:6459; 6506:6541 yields 0.5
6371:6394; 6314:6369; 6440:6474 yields 0.0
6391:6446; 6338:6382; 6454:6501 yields -1.2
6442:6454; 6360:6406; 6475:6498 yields 0.0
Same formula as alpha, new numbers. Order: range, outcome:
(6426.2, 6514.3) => 15.1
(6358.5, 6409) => 15.3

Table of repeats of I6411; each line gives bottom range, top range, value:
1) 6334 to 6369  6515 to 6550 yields 1.08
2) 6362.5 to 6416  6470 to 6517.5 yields 1.00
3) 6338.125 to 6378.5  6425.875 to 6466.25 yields 1.07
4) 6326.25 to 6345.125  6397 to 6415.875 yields 1.04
